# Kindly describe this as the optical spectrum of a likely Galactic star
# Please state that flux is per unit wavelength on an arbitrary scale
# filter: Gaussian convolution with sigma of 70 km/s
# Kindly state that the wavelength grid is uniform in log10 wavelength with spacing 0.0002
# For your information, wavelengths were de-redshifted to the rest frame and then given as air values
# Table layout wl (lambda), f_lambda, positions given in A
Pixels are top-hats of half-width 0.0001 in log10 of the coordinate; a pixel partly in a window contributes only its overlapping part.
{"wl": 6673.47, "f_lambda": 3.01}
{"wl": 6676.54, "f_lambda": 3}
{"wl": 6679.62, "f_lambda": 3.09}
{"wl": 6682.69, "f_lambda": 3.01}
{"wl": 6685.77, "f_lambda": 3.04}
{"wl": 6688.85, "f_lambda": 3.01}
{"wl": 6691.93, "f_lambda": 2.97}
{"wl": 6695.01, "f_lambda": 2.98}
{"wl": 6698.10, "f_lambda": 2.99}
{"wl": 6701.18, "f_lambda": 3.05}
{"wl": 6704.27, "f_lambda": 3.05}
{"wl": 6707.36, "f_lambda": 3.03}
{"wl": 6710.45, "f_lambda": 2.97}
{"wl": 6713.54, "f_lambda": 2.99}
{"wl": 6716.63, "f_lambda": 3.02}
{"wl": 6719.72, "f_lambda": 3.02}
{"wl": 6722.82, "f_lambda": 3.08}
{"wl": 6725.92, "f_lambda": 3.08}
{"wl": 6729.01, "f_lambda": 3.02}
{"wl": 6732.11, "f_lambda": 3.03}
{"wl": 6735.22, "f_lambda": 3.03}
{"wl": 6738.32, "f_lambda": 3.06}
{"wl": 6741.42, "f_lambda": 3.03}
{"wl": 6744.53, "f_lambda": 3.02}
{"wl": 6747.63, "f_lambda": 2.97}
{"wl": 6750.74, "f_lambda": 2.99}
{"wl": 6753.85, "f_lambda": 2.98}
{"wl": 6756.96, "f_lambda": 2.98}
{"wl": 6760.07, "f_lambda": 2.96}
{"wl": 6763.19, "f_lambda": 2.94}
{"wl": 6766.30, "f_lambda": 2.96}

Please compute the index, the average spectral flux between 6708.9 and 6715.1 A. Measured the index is 2.98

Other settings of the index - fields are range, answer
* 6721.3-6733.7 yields 3.05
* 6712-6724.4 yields 3.03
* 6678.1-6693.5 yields 3.03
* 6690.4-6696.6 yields 2.97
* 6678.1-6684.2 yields 3.05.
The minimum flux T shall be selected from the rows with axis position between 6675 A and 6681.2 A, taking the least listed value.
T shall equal 3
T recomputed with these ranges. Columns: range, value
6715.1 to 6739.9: 3.02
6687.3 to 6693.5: 2.97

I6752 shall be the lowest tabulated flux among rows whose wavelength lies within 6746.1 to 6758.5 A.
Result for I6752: 2.97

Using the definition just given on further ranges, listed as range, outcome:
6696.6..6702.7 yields 2.99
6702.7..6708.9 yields 3.03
